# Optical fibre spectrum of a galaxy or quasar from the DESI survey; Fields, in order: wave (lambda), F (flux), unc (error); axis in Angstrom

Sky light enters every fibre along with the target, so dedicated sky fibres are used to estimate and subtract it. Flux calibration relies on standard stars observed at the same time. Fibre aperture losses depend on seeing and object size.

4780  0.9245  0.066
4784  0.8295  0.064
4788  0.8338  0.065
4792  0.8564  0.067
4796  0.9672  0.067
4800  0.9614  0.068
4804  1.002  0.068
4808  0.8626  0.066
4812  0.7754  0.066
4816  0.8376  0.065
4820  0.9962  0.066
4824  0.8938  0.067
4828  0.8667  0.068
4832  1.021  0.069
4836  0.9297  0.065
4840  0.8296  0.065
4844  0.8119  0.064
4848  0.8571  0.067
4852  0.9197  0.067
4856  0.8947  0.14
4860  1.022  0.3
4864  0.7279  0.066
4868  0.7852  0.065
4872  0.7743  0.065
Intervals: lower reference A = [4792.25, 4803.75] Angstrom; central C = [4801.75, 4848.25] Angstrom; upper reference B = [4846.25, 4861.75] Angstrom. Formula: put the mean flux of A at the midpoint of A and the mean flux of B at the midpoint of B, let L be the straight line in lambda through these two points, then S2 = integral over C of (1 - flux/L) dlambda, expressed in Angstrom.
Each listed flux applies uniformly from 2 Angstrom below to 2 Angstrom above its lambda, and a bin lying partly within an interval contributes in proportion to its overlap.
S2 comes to 2.32 Angstrom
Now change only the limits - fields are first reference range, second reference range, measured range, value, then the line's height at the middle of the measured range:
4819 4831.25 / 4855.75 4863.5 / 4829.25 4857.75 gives 1.0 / 0.926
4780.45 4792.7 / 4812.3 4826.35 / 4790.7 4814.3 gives -1.0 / 0.87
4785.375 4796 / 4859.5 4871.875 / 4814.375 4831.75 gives -1.4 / 0.844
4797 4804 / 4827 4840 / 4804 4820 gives 1.5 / 0.958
